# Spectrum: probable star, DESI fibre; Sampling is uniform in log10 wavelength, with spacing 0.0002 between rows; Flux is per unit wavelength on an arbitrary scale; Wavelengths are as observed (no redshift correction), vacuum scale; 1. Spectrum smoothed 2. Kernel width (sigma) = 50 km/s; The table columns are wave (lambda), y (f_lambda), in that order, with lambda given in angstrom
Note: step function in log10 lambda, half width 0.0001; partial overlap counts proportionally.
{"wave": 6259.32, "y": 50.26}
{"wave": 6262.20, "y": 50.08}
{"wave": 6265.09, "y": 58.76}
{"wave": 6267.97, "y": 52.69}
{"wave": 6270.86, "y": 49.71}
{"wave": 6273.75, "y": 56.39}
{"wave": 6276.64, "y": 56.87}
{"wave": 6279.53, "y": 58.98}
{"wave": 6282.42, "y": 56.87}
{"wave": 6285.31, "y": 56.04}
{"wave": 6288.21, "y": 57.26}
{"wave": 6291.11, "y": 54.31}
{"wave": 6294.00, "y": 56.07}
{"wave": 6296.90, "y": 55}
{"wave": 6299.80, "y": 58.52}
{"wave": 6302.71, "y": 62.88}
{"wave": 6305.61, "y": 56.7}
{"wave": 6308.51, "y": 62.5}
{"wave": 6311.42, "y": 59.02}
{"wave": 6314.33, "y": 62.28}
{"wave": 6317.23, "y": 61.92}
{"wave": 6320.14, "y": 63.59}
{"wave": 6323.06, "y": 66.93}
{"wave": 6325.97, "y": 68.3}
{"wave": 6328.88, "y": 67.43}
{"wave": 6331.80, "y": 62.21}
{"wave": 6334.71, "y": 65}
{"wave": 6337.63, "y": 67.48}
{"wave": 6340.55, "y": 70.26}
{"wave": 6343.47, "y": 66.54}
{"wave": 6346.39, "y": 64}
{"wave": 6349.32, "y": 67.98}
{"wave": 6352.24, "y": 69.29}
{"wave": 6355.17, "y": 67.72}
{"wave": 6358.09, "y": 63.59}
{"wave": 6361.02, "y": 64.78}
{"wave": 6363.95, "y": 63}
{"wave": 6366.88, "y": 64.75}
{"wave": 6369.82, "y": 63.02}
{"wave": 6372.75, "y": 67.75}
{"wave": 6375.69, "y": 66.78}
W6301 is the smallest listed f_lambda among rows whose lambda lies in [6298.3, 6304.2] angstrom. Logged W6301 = 58.52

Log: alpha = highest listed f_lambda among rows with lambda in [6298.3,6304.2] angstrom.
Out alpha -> 62.88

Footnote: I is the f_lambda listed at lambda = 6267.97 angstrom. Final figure 52.69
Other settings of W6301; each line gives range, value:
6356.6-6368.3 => 63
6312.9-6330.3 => 61.92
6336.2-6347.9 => 64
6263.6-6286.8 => 49.71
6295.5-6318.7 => 55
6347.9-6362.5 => 63.59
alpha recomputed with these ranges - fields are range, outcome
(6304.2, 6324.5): 66.93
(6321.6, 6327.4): 68.3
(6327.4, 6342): 70.26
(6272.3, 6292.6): 58.98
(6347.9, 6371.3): 69.29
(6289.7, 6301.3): 58.52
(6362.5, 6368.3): 64.75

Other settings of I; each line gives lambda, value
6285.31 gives 56.04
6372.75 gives 67.75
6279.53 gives 58.98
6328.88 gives 67.43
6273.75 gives 56.39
